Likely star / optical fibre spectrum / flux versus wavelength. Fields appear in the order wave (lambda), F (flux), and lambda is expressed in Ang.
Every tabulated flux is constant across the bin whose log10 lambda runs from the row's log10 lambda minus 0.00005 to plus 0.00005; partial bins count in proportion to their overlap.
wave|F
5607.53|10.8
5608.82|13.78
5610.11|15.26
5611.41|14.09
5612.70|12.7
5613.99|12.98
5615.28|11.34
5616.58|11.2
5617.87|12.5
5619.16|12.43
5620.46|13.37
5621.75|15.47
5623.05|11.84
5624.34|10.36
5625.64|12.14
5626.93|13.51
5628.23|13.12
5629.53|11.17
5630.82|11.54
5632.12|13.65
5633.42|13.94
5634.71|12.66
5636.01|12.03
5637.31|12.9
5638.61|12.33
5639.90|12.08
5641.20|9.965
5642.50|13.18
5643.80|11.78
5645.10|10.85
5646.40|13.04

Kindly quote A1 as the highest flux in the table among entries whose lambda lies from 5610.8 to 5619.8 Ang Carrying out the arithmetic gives 14.09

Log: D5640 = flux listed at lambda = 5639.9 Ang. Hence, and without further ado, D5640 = 12.08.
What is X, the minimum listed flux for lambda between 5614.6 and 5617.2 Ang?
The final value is 11.2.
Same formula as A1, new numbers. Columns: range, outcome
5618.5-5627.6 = 15.47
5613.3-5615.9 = 12.98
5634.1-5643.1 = 13.18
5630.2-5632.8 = 13.65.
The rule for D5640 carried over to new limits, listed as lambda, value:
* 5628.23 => 13.12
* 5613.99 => 12.98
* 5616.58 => 11.2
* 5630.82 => 11.54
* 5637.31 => 12.9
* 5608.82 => 13.78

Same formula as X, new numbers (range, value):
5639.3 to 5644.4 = 9.965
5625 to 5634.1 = 11.17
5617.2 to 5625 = 10.36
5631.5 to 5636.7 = 12.03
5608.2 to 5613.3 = 12.7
